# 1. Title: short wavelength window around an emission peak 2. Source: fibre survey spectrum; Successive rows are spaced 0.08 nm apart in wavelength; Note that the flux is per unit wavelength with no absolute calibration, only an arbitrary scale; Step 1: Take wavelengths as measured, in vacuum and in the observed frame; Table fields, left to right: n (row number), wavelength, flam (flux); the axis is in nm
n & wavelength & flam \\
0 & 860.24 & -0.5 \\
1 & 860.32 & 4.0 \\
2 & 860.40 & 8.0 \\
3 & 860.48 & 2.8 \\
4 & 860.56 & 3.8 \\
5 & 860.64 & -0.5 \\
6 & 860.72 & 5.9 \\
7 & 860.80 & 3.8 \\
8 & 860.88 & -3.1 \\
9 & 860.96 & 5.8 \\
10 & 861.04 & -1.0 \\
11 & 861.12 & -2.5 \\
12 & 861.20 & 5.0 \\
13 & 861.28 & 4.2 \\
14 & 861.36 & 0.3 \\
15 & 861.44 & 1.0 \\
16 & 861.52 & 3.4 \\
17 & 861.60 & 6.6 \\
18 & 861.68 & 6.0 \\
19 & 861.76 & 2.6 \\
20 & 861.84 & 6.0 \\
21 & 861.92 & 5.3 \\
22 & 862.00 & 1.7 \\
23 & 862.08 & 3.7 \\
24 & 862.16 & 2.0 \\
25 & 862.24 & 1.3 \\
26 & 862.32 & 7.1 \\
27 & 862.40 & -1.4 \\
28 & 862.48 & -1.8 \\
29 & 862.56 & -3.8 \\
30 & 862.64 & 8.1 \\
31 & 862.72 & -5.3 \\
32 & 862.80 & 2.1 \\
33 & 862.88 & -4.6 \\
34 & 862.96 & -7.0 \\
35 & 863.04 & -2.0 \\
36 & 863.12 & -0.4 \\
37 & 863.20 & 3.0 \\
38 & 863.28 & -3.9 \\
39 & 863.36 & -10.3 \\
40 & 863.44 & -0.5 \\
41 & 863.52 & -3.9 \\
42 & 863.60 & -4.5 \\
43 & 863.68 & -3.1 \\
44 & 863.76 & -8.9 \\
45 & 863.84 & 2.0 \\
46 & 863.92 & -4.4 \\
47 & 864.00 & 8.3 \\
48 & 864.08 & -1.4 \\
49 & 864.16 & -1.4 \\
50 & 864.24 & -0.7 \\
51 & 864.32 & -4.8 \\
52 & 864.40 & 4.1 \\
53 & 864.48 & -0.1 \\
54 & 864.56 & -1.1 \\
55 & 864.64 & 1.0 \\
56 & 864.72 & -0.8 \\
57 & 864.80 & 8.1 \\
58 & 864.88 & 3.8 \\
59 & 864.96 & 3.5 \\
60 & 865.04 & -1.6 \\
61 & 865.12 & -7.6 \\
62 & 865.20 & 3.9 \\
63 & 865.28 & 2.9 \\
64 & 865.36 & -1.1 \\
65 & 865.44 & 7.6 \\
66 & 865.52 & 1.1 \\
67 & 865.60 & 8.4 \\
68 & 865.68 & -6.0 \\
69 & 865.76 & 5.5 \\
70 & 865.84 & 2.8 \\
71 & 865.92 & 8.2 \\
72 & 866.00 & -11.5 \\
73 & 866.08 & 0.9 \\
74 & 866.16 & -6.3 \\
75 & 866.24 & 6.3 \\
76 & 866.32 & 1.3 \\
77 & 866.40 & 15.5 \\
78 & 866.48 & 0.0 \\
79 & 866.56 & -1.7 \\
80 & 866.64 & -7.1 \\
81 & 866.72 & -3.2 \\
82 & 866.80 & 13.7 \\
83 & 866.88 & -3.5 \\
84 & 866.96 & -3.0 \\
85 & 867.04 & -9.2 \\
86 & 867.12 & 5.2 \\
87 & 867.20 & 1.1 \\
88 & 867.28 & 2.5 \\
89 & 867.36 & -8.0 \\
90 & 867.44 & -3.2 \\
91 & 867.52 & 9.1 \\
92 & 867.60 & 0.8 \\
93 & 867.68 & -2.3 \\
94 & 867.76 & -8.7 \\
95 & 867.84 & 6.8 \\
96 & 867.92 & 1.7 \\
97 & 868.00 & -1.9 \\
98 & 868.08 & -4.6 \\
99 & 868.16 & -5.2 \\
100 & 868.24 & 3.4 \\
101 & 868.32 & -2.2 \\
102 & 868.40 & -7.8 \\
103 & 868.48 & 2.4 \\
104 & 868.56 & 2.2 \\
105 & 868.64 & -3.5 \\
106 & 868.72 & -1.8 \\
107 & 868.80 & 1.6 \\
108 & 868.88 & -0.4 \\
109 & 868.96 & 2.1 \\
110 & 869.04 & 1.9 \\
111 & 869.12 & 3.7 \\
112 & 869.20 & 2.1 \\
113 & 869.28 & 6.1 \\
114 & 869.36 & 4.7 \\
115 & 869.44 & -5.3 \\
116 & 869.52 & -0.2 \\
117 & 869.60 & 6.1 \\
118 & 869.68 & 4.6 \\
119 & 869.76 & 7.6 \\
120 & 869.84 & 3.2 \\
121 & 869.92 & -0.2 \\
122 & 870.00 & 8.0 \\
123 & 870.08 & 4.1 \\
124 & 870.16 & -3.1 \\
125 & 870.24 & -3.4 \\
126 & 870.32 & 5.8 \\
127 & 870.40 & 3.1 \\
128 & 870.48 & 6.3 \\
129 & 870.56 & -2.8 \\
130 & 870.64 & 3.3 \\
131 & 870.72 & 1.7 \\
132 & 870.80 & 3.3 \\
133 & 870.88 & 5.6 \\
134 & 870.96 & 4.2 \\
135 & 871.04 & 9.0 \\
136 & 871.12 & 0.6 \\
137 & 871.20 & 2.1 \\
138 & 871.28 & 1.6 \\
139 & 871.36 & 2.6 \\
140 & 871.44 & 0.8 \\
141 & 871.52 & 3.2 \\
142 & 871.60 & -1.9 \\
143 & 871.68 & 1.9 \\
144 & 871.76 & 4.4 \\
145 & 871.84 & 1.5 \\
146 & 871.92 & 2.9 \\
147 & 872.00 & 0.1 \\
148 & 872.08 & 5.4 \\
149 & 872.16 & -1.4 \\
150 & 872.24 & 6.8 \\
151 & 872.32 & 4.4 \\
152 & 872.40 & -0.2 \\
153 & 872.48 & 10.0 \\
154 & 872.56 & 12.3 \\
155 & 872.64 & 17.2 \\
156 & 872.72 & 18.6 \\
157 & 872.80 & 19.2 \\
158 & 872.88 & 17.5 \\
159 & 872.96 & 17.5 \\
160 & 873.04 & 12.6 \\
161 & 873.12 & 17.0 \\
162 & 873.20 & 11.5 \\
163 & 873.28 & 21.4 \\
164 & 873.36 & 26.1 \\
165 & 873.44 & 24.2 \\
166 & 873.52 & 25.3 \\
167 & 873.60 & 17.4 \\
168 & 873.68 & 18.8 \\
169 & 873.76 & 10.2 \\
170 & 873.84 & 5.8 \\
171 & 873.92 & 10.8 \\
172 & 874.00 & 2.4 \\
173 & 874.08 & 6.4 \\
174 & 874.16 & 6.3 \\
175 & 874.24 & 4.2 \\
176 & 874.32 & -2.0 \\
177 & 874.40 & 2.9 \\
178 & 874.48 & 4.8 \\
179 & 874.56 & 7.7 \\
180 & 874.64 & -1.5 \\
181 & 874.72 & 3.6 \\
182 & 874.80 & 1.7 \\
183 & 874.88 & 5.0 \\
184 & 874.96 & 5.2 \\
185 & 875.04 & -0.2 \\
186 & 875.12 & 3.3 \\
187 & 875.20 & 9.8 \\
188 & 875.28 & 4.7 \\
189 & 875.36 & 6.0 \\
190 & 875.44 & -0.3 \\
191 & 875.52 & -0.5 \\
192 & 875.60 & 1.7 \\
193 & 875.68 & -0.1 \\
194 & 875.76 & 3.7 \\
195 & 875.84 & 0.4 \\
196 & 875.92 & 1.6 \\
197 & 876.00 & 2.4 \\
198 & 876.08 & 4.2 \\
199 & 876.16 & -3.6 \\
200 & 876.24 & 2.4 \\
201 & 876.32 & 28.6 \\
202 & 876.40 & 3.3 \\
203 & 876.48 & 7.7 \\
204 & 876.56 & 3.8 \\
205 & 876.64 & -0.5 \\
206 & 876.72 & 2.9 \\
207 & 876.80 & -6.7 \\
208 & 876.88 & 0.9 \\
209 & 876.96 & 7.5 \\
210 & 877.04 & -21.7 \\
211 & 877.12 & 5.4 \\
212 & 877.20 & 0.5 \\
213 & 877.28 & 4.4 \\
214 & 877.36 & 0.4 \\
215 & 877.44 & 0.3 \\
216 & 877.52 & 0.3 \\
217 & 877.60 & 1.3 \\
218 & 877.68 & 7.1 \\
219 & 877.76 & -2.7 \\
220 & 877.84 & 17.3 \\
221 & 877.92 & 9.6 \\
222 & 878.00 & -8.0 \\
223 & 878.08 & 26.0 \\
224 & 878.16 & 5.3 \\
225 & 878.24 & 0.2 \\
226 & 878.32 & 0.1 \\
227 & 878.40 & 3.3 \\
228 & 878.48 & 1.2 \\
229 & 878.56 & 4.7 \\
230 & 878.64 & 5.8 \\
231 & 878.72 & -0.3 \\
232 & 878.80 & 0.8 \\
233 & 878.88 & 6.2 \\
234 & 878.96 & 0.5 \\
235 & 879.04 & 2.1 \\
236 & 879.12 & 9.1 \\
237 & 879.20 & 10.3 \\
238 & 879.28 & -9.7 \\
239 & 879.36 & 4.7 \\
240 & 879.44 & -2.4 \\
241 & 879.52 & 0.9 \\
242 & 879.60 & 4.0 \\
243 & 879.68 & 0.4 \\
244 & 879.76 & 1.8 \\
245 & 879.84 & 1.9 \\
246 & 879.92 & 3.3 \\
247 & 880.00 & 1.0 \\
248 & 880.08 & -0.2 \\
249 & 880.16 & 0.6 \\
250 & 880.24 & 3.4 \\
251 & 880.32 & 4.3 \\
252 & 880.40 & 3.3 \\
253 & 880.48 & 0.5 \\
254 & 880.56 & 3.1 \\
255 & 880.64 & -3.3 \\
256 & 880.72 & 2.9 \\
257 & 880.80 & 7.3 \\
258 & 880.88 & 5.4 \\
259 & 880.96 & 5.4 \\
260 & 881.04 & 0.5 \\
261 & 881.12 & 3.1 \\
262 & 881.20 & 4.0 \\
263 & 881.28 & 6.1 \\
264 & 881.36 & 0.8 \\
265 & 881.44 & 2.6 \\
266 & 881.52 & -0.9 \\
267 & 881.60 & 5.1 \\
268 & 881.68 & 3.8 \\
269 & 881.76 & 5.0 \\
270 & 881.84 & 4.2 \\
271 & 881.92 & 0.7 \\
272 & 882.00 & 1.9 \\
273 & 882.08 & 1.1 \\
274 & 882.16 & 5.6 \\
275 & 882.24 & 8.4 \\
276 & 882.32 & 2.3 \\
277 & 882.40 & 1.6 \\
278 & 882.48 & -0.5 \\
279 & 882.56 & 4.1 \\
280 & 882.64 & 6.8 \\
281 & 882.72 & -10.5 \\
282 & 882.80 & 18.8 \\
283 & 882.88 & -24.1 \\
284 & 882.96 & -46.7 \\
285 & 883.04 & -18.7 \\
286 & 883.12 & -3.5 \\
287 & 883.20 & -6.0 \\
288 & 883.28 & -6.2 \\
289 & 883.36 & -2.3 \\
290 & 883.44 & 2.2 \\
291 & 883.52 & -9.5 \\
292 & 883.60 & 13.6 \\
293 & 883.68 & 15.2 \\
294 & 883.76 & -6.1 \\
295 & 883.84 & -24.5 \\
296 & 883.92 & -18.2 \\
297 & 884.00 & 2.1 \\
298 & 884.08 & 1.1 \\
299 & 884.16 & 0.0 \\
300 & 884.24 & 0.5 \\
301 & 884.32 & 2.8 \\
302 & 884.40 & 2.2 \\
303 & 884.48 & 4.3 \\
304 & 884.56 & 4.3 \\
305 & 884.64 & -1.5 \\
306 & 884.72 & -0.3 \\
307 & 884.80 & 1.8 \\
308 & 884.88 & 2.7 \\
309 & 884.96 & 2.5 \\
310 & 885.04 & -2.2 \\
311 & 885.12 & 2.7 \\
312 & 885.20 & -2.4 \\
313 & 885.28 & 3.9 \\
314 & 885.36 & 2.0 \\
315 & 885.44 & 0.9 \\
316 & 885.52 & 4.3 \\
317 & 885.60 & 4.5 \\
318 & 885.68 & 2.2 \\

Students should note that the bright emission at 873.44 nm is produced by [O II] 3727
